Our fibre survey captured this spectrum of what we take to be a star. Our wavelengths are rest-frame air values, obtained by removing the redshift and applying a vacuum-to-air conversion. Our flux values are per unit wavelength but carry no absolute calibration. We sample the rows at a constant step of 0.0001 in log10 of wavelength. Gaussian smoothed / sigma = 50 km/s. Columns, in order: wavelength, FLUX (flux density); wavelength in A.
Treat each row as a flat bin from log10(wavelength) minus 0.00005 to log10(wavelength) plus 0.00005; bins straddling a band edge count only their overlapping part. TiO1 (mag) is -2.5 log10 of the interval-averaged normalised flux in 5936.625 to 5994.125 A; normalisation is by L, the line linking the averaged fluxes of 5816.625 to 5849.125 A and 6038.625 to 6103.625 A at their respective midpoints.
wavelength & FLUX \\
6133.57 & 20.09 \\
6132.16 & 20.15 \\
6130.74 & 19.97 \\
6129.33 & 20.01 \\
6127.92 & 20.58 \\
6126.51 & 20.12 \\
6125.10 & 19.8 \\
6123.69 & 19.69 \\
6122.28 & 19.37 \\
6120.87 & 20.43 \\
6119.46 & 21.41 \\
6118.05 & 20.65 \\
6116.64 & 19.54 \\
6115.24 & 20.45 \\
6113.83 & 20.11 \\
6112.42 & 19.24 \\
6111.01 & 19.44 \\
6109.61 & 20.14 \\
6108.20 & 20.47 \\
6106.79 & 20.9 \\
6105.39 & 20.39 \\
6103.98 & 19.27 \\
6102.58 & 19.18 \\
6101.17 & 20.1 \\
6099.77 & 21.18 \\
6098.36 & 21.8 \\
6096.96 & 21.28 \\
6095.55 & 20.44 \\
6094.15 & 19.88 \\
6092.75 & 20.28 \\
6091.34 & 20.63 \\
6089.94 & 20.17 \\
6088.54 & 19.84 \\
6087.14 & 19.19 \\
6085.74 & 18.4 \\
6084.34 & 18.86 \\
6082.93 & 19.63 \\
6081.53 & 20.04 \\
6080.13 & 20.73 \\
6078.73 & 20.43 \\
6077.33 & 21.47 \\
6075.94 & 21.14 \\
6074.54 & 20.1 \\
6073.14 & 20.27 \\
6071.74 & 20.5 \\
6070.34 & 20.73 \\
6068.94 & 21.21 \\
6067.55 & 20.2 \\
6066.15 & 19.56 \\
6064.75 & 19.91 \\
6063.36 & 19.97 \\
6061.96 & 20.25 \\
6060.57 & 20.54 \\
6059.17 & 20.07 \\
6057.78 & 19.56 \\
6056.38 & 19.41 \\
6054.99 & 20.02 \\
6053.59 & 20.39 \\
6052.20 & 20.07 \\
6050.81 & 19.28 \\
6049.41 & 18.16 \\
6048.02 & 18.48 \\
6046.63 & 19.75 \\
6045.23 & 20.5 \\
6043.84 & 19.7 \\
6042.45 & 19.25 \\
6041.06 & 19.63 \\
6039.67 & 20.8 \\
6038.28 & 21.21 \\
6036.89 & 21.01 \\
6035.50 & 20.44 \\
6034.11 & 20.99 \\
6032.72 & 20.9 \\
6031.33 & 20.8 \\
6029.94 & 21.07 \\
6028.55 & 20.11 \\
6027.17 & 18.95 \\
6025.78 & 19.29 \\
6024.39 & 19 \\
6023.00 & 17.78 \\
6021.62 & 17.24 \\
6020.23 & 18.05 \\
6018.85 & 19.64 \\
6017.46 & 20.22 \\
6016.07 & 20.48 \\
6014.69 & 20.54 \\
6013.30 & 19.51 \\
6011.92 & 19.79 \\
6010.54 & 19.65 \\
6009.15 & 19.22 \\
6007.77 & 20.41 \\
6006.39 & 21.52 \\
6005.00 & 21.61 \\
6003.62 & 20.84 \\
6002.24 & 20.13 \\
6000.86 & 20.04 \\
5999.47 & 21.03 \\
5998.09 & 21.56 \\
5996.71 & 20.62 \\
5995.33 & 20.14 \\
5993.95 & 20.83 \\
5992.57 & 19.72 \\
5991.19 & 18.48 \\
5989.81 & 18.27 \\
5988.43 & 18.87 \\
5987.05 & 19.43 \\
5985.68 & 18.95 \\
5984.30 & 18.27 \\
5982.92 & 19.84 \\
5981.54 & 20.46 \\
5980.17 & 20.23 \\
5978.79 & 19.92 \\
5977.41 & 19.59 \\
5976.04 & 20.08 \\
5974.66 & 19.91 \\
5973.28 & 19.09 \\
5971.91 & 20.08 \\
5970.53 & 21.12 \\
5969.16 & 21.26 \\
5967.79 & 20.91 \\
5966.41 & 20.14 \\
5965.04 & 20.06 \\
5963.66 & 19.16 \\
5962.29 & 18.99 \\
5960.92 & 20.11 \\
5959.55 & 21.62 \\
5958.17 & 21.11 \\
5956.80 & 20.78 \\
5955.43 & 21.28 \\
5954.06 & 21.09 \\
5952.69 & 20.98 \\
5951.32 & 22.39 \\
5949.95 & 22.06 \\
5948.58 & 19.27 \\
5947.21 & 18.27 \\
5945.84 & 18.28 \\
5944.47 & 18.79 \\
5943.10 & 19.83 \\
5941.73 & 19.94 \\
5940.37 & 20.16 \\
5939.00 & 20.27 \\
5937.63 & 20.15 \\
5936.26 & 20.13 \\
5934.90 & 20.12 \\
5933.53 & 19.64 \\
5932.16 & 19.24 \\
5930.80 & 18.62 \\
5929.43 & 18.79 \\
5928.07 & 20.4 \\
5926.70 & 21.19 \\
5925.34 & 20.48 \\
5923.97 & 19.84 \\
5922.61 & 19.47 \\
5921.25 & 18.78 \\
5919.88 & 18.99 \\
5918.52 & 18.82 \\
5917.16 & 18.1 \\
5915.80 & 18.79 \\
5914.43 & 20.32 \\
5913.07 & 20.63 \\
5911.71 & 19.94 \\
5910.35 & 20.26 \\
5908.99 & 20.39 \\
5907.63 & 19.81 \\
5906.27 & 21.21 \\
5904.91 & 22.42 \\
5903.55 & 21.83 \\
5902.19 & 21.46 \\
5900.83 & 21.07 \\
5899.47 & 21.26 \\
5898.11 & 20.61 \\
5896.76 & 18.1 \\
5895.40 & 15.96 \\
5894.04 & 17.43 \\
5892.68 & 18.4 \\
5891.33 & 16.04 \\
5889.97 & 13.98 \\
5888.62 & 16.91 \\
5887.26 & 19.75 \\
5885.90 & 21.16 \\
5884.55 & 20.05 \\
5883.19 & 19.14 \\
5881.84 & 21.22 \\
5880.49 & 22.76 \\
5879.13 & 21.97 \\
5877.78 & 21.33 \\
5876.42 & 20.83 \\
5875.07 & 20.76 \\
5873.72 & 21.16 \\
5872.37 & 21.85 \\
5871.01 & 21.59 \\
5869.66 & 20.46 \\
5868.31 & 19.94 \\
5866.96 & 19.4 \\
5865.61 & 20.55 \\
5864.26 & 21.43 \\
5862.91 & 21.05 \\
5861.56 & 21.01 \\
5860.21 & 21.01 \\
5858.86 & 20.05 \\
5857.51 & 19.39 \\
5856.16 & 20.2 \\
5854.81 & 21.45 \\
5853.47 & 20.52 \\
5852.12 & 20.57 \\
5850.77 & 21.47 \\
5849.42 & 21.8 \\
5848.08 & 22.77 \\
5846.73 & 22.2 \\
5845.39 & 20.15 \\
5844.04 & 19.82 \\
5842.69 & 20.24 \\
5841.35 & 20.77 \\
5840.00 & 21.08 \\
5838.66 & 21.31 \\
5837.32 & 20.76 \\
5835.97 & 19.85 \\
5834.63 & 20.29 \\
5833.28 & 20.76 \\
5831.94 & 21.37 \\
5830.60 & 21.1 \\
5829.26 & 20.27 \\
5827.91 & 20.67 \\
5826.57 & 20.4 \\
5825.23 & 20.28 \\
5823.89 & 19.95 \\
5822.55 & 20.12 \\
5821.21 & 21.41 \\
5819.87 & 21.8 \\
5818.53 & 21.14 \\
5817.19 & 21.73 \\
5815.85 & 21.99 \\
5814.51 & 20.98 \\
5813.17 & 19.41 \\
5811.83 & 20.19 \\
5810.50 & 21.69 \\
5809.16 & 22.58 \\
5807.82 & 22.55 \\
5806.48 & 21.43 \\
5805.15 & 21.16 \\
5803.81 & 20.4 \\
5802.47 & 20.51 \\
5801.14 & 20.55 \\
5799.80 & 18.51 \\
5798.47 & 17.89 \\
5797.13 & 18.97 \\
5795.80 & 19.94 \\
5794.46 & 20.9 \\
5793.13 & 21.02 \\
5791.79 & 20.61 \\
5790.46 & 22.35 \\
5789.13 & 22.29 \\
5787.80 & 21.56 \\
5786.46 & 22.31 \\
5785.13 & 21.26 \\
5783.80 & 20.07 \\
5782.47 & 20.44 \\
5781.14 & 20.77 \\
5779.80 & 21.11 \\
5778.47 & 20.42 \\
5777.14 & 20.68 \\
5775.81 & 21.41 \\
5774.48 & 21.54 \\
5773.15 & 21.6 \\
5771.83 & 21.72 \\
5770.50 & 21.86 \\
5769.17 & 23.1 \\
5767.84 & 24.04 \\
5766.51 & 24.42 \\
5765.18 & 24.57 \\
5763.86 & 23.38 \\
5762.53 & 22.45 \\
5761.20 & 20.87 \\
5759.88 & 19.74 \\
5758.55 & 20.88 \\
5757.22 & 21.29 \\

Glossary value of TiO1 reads 0.02 mag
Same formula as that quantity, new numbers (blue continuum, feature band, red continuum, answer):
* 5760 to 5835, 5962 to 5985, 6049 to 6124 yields 0.031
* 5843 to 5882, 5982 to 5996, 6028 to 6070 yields 0.060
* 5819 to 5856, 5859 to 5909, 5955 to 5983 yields 0.027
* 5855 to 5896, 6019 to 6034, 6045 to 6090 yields 0.030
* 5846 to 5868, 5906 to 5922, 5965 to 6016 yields 0.050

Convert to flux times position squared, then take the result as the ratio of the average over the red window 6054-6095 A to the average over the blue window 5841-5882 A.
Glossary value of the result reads 1.0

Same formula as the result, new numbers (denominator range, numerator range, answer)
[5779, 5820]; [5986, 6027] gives 1.02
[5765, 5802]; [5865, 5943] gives 0.98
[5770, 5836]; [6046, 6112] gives 1.06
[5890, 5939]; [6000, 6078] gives 1.06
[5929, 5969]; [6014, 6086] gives 1.03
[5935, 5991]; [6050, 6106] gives 1.05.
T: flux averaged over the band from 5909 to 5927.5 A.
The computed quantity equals 19.7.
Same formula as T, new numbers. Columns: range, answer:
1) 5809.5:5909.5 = 20.5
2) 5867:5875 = 20.9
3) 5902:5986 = 20.1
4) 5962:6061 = 19.9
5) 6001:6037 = 20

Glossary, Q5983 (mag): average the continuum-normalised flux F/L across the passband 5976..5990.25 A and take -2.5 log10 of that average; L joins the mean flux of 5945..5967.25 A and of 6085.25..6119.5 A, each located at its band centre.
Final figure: 0.05 mag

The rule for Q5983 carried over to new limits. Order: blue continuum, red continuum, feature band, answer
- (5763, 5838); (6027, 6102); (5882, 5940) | 0.06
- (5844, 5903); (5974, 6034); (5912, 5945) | 0.02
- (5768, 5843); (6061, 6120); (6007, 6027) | 0.06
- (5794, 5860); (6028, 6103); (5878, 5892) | 0.07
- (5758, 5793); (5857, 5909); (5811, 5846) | 0.01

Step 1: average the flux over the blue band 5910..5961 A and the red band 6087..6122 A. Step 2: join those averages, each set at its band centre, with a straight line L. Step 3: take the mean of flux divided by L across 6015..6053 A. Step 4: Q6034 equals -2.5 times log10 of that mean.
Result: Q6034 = 0.02 mag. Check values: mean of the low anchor 20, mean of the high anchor 20.3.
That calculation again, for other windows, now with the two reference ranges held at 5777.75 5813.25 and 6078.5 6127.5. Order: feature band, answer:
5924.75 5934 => 0.04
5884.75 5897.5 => 0.17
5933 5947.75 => 0.05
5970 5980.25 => 0.02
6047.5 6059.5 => 0.04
